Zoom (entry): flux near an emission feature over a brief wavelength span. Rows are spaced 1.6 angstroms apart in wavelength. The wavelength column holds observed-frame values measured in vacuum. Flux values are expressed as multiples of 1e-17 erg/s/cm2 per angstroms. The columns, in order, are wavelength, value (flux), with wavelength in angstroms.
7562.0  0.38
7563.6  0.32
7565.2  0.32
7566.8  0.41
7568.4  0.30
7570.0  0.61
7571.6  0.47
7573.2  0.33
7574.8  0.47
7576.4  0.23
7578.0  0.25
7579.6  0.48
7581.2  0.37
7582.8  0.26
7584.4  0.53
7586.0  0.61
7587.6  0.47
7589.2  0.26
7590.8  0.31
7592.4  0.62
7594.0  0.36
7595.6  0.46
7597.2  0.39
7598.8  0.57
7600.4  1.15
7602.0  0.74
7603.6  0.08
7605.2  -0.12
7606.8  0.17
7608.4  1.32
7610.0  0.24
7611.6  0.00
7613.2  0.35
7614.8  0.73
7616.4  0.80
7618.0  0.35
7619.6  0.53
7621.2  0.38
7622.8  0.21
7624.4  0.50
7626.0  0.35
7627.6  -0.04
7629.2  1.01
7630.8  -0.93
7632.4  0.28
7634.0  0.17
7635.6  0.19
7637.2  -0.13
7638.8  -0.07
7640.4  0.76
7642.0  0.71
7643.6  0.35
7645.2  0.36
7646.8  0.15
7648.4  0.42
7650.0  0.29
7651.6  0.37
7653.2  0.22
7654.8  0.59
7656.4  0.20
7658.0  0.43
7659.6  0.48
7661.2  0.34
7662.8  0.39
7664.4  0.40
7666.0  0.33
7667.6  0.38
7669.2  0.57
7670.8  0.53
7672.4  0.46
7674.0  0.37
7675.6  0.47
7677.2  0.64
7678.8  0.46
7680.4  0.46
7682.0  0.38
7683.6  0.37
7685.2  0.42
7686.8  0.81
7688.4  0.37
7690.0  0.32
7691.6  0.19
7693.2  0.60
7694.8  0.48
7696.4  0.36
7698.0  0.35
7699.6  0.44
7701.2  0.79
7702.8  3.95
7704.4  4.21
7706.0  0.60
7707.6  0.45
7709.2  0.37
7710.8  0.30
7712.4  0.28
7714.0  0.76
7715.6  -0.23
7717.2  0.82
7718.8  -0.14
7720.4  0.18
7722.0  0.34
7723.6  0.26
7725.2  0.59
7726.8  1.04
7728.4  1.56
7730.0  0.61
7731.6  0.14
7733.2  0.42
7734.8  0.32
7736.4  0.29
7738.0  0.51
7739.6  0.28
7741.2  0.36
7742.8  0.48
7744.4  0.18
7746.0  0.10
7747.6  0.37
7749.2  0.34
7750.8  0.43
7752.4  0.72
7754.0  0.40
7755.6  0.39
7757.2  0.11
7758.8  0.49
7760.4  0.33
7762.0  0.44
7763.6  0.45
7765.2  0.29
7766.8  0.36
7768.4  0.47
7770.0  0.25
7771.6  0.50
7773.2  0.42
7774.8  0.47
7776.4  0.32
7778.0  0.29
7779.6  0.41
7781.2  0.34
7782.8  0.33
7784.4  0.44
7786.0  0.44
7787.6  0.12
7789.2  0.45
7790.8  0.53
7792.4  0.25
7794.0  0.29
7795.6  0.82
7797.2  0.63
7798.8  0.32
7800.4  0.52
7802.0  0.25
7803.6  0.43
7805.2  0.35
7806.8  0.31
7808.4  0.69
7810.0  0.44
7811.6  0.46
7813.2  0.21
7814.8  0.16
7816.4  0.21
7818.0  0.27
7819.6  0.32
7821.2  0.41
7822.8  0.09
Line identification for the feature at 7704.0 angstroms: H-alpha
